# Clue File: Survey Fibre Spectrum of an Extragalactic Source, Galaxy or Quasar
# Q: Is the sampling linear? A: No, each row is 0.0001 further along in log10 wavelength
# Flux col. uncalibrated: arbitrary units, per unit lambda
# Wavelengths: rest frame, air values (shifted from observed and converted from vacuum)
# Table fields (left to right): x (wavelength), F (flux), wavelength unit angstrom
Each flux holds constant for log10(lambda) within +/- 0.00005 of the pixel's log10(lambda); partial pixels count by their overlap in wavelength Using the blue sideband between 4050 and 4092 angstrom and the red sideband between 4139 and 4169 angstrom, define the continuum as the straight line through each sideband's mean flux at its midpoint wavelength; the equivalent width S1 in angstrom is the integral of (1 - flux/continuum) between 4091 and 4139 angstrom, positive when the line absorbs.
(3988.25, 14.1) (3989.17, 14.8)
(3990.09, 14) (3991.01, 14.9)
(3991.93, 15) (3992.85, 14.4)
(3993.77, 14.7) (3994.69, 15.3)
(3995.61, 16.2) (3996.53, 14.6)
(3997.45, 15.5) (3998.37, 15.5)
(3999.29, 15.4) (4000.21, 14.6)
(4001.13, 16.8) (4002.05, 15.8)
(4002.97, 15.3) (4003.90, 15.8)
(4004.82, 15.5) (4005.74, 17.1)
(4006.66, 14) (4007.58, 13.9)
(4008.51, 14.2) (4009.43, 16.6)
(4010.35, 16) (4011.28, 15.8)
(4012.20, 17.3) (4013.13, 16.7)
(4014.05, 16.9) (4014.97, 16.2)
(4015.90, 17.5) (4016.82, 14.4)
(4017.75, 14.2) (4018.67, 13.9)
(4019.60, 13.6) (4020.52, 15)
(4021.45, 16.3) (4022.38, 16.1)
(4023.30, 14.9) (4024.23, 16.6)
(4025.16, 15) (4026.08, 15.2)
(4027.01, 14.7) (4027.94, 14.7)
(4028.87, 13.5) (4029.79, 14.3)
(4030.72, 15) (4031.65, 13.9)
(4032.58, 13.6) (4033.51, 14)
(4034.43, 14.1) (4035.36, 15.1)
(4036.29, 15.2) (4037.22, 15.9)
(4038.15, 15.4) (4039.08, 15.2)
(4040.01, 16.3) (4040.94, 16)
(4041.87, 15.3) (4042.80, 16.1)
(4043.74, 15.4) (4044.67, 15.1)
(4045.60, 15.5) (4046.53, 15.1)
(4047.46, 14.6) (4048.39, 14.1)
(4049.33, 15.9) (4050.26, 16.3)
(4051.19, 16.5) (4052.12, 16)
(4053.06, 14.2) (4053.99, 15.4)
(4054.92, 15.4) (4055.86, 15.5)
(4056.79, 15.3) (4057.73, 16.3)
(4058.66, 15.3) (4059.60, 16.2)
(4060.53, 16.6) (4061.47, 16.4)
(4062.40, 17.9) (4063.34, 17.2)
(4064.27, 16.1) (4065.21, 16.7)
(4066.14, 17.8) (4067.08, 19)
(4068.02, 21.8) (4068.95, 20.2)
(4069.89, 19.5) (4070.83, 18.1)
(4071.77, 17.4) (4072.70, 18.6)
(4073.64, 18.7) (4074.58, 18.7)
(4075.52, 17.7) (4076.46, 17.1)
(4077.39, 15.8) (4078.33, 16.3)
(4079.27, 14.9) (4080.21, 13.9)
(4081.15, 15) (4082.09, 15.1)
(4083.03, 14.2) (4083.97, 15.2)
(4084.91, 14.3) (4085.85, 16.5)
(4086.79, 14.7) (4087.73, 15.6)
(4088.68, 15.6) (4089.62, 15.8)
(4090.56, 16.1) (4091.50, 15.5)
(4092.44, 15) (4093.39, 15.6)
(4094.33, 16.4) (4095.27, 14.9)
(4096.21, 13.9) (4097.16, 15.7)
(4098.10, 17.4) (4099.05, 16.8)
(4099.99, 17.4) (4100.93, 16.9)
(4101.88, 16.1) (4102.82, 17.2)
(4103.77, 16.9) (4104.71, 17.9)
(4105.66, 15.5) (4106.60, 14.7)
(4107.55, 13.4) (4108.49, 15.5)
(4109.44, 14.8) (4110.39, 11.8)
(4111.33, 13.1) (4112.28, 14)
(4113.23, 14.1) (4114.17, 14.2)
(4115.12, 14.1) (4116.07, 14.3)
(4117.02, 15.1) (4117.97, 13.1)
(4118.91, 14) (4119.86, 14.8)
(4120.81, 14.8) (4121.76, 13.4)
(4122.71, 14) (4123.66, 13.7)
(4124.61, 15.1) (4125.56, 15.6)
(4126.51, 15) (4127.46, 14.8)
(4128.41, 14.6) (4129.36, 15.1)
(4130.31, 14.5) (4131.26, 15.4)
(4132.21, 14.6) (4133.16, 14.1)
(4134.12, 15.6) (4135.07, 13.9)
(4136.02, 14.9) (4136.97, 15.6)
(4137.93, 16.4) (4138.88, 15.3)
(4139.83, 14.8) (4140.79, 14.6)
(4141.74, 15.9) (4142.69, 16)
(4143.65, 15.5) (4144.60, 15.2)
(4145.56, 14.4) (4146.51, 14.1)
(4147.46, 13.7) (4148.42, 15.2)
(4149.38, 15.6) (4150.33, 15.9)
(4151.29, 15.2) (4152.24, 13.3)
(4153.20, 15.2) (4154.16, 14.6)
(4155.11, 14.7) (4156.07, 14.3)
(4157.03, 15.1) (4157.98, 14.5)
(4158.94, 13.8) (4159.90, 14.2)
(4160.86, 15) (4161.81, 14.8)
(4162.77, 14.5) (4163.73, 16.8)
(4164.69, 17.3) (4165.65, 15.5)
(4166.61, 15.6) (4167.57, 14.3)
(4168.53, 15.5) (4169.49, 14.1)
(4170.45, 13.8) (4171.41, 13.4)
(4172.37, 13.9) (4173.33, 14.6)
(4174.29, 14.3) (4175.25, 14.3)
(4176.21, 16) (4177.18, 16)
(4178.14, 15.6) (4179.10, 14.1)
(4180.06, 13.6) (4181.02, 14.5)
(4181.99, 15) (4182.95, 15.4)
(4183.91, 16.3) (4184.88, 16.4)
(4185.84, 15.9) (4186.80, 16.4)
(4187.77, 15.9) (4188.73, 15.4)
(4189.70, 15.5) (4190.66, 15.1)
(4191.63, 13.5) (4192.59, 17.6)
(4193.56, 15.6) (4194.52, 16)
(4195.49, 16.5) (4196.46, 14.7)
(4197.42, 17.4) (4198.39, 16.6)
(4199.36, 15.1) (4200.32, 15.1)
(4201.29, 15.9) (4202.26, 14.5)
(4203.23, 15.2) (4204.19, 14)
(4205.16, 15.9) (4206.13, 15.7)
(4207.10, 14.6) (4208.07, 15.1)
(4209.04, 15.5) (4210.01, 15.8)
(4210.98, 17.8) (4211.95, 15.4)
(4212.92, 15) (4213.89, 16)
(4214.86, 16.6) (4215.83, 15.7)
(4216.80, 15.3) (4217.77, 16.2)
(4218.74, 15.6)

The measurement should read 2.1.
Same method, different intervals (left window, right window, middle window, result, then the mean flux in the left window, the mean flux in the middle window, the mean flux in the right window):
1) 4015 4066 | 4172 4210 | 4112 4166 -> 1.99 angstrom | 15.4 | 14.8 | 15.4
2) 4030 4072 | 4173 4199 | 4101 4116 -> 0.85 angstrom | 16.1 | 14.9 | 15.5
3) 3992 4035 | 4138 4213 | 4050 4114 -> -3.84 angstrom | 15.2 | 16.1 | 15.2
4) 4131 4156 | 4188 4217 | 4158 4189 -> 0.48 angstrom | 15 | 15.1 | 15.6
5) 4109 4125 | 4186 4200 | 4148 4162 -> 0.14 angstrom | 14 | 14.8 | 15.8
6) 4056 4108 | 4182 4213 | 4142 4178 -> 2.31 angstrom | 16.4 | 14.9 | 15.6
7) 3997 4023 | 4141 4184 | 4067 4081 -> -2.26 angstrom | 15.6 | 17.7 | 14.9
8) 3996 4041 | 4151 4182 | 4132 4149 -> -0.16 angstrom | 15.3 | 15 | 14.8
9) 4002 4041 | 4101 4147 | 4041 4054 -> -0.22 angstrom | 15.3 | 15.4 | 14.8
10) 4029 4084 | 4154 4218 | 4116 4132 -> 1.14 angstrom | 16.1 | 14.6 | 15.3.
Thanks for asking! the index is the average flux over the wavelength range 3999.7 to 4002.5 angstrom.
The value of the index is 15.7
